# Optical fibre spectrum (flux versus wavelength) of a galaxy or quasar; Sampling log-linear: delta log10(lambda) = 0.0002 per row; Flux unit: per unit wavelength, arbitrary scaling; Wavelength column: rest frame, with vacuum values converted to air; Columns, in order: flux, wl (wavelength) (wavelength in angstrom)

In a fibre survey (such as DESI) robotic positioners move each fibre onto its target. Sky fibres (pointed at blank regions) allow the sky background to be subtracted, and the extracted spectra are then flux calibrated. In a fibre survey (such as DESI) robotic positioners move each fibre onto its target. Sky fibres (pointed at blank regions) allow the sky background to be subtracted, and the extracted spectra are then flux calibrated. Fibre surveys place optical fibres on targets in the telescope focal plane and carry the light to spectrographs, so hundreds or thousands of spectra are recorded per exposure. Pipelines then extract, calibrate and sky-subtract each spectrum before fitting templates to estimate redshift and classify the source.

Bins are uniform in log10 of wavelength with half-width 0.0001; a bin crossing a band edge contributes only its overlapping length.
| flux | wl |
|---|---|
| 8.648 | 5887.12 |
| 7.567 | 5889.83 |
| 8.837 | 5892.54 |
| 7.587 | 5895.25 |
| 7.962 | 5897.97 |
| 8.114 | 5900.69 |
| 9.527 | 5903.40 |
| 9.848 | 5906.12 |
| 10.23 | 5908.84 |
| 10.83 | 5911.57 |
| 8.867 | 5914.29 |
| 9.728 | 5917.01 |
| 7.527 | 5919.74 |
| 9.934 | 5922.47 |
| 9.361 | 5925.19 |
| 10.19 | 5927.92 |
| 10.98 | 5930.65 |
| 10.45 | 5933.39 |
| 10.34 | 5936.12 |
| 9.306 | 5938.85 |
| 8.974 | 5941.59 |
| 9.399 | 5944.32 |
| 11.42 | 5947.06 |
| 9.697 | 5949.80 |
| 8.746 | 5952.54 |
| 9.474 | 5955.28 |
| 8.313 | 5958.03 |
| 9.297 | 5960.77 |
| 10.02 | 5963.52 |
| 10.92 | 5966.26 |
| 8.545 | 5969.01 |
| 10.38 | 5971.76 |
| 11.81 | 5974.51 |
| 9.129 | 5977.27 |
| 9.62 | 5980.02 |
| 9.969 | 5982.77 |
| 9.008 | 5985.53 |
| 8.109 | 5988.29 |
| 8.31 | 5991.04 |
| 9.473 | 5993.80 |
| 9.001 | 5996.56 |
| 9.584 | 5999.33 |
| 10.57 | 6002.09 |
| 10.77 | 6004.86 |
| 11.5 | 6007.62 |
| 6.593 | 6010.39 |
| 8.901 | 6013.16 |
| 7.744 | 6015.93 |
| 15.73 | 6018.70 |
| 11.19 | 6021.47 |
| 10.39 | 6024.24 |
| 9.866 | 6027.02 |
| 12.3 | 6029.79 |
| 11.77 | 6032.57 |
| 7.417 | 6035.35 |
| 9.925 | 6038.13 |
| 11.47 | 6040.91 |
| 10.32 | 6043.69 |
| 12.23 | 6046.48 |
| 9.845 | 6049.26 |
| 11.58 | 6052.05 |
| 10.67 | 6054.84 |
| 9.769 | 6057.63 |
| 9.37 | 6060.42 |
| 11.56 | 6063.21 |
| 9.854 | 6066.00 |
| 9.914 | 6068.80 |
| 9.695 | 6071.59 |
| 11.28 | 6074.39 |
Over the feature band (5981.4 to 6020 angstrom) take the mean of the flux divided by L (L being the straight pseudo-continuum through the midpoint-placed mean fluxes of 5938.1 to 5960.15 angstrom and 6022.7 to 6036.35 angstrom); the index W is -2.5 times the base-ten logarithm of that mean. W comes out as 0.05 mag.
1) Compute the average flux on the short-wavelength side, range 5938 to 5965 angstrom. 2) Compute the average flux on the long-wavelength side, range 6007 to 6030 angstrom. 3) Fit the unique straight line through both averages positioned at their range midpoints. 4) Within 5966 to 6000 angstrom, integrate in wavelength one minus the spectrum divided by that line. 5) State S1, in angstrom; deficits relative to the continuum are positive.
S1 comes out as 1.4 angstrom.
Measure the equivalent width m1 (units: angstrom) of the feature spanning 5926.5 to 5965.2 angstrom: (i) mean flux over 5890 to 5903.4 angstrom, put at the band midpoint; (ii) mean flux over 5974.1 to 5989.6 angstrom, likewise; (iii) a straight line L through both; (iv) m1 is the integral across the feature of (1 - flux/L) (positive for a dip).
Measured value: -3.60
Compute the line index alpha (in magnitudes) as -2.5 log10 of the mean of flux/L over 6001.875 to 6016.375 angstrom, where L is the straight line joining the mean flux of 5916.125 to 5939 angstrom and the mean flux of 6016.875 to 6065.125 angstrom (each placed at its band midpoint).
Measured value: 0.13 mag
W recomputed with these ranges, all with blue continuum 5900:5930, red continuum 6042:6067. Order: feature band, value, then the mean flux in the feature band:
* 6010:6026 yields 0.00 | 10.3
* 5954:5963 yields 0.09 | 9.11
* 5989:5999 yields 0.14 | 8.94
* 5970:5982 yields -0.02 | 10.2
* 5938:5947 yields 0.02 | 9.54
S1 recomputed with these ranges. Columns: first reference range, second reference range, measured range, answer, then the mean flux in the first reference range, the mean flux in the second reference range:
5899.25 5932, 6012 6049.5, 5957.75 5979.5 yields 0.49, 9.59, 10.7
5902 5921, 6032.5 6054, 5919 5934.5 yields -0.30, 9.52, 10.5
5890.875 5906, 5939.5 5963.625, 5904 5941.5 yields -3.54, 8.51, 9.45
